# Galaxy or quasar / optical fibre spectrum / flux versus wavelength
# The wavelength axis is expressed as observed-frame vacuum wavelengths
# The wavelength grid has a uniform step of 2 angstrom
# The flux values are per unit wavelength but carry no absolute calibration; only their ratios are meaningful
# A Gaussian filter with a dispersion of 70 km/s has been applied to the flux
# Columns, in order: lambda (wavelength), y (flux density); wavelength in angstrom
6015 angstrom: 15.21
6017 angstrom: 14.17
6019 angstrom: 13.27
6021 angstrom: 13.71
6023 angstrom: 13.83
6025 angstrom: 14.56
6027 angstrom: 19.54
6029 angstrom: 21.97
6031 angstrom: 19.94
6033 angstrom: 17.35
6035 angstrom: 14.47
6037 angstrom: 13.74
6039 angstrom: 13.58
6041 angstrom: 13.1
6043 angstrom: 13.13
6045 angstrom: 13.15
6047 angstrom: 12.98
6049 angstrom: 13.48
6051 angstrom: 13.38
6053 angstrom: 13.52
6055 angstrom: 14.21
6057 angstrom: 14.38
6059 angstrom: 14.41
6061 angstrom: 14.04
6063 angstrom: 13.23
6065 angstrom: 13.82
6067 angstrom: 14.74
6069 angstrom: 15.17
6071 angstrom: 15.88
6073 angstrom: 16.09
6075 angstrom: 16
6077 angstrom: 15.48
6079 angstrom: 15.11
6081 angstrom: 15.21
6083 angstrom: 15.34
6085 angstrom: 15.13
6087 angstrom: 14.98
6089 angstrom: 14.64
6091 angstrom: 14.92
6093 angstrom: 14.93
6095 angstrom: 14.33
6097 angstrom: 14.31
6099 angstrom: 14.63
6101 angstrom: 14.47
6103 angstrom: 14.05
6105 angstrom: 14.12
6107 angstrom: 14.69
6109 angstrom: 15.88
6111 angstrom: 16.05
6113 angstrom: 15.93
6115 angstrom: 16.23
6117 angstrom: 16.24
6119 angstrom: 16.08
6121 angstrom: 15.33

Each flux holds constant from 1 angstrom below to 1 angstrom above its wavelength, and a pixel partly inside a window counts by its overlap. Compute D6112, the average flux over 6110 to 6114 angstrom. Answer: 16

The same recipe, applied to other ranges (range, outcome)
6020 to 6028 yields 15.4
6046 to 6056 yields 13.5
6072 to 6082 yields 15.6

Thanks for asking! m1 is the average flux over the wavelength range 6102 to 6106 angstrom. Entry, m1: 14.1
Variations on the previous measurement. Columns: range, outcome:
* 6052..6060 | 14.1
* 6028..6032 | 21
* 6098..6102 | 14.6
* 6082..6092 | 15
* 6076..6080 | 15.3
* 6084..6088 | 15.1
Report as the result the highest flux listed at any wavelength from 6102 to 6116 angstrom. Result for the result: 16.23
